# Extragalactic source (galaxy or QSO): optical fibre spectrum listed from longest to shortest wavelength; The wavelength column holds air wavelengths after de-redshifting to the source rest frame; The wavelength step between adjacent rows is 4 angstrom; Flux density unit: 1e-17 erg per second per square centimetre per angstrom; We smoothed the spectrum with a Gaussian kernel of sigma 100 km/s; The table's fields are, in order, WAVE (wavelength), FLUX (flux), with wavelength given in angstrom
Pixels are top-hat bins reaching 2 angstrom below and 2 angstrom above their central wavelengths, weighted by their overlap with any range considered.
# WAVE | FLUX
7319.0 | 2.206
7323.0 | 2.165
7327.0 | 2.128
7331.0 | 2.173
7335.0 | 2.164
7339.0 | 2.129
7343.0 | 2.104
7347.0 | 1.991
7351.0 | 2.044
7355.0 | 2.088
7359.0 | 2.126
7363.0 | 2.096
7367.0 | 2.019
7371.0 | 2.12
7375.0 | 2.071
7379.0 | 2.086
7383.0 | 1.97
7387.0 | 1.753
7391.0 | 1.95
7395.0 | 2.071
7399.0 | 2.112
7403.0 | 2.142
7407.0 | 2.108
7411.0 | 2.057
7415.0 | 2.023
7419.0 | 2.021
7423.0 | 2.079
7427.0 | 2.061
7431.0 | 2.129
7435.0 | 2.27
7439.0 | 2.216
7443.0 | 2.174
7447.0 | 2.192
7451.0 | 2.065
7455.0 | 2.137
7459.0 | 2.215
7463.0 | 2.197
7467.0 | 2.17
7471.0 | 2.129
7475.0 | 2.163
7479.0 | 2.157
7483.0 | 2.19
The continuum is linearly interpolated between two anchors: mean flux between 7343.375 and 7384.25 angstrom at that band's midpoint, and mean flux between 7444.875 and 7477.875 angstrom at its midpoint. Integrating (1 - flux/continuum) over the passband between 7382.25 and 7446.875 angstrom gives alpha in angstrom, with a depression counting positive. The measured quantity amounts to 1.1 angstrom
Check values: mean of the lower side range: 2.06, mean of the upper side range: 2.16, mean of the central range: 2.08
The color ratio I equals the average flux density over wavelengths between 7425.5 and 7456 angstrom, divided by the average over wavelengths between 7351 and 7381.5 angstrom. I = 1.04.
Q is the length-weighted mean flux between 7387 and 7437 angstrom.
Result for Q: 2.07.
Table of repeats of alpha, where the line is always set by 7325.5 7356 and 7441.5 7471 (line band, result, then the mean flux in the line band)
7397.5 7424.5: 0.8 angstrom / 2.08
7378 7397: 1.5 angstrom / 1.96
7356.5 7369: 0.2 angstrom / 2.08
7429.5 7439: -0.2 angstrom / 2.21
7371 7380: 0.1 angstrom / 2.09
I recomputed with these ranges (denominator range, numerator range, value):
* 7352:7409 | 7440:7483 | 1.05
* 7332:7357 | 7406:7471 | 1.02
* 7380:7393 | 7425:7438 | 1.13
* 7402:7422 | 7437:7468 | 1.05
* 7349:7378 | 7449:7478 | 1.04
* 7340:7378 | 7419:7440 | 1.03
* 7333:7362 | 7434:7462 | 1.04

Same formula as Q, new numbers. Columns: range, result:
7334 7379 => 2.08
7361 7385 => 2.06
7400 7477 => 2.13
